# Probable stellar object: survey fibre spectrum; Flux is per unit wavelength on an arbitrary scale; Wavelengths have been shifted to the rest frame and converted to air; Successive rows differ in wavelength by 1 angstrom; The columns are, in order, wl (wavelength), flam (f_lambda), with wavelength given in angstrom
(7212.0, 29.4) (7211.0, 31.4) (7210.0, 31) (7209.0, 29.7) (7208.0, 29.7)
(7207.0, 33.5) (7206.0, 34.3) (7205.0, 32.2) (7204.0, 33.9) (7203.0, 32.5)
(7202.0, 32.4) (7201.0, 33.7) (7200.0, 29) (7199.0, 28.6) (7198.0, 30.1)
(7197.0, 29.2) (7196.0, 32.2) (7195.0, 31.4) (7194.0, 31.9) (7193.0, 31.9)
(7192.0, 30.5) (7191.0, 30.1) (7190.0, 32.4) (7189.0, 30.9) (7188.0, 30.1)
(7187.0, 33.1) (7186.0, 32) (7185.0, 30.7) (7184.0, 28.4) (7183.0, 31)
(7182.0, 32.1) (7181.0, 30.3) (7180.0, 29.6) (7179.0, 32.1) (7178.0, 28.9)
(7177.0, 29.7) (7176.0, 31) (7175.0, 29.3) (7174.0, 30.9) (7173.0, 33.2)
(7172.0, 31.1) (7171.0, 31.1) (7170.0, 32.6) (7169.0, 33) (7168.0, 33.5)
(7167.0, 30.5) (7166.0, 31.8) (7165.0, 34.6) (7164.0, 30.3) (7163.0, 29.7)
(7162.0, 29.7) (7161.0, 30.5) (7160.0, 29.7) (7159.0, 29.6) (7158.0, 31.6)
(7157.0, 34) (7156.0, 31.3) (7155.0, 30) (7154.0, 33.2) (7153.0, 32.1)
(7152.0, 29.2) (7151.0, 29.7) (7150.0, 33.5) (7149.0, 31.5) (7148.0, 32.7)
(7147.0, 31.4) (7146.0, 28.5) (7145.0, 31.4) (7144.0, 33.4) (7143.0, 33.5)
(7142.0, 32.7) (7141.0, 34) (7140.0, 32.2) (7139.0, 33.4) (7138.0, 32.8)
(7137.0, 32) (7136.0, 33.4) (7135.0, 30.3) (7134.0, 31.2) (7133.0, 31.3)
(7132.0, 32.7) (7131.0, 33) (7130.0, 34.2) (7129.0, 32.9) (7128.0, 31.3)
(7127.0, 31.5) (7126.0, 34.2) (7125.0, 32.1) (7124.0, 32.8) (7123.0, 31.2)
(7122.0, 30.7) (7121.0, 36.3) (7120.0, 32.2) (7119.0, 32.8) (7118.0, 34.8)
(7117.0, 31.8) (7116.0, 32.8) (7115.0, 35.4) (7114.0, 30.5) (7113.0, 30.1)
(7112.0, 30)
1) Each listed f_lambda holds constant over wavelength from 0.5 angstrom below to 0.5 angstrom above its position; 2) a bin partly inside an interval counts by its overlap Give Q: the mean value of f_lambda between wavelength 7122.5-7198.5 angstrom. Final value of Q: 31.5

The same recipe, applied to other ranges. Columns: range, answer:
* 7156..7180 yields 31.2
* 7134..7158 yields 32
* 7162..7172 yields 31.8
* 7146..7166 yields 31.2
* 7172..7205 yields 31.1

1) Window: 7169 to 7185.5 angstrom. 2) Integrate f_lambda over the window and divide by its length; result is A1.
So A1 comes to 30.8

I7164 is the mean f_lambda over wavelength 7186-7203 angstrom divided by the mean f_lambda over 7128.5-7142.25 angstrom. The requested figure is 0.96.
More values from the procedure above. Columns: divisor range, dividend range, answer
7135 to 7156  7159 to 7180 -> 0.97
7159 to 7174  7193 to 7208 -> 1.01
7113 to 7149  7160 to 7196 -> 0.96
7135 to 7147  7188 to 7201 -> 0.95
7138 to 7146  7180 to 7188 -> 0.95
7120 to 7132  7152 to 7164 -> 0.95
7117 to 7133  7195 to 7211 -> 0.96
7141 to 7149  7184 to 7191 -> 0.97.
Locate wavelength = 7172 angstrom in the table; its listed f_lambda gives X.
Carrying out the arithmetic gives 31.1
